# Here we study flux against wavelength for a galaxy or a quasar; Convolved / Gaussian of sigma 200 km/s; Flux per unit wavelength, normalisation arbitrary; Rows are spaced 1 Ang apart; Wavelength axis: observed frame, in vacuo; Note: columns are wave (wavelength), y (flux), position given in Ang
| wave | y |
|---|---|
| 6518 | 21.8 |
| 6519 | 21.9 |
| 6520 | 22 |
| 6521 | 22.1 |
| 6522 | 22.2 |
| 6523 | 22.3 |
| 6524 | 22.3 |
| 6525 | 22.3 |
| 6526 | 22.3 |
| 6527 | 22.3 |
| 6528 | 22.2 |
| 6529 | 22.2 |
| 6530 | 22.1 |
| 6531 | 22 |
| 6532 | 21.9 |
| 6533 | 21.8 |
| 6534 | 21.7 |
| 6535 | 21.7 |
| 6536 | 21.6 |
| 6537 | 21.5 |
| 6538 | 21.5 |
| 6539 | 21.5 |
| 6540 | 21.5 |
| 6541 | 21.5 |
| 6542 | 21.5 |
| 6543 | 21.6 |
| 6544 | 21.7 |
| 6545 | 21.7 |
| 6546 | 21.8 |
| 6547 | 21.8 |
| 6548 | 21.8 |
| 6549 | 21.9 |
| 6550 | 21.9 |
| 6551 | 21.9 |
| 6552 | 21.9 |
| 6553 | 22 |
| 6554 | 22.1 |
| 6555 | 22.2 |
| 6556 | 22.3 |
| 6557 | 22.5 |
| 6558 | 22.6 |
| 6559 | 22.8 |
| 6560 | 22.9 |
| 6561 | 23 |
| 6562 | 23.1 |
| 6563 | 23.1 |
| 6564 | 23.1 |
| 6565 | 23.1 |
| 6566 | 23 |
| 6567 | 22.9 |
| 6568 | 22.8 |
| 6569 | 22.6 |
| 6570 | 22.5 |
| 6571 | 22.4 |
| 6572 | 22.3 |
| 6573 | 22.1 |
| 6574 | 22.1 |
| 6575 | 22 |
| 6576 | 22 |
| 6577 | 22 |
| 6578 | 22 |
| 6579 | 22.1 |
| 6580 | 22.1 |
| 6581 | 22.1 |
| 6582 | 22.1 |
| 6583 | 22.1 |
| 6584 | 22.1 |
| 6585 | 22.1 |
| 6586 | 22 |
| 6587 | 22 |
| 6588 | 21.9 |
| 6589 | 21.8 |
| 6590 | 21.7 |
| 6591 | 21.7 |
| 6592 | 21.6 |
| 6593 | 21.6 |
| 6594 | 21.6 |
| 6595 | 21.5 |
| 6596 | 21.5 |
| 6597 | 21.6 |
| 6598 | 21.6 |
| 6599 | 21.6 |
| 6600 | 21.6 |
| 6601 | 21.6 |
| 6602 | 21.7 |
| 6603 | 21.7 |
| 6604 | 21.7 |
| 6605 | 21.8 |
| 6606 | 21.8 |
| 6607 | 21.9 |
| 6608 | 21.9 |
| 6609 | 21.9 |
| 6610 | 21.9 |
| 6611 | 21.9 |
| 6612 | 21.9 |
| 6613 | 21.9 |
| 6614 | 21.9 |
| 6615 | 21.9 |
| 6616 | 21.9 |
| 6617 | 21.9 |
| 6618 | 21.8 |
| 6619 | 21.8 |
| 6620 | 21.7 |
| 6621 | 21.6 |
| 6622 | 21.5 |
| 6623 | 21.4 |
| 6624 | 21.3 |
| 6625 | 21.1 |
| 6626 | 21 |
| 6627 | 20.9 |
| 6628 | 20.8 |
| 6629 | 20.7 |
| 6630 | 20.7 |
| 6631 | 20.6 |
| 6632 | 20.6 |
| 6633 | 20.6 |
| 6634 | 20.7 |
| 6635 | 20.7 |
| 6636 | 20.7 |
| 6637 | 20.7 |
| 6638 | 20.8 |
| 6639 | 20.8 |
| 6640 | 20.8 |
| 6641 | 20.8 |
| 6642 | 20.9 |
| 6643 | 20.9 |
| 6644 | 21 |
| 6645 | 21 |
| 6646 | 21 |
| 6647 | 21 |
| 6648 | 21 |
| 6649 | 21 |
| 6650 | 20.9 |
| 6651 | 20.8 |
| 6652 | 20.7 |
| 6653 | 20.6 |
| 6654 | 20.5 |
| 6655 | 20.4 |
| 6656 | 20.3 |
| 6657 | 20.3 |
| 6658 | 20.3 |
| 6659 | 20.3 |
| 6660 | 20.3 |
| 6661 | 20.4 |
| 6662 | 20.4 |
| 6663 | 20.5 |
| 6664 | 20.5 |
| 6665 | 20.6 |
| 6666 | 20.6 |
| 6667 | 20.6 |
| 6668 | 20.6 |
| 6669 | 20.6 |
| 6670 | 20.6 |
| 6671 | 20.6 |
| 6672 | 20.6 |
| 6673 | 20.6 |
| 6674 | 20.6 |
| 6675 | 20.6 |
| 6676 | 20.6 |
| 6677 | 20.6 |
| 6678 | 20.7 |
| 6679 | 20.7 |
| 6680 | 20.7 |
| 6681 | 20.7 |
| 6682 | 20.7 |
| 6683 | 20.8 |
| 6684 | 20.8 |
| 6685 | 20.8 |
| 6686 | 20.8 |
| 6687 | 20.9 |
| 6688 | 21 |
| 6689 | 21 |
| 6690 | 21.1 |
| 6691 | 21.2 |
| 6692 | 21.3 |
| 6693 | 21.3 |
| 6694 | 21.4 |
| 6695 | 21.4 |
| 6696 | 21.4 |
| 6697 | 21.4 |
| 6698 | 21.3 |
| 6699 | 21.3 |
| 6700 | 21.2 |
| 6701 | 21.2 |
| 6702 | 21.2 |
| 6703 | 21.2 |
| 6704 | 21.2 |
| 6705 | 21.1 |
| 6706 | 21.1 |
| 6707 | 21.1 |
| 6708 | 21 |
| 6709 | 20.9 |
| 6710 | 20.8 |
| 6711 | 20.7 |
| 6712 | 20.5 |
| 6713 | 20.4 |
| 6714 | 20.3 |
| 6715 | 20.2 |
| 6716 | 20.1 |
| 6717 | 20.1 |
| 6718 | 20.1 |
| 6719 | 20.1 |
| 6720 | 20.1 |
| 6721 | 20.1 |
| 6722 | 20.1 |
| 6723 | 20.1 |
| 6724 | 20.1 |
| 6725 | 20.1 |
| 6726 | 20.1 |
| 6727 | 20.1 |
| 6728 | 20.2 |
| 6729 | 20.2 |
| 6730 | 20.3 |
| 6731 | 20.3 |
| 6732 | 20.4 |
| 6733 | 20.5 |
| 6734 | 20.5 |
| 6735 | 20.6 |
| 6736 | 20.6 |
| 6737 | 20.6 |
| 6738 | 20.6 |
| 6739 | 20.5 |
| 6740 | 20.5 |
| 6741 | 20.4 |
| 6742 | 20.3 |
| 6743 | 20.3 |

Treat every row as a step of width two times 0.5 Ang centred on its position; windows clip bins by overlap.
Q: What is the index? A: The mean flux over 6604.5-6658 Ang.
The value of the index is 21.1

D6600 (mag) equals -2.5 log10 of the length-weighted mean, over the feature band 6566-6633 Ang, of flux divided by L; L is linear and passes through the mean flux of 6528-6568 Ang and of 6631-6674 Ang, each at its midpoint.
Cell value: -0.02 mag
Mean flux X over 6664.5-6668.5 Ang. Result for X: 20.6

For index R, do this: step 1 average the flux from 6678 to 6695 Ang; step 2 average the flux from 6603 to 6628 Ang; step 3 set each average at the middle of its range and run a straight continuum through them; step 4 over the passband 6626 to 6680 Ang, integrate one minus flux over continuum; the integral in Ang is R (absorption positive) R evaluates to 1.6 Ang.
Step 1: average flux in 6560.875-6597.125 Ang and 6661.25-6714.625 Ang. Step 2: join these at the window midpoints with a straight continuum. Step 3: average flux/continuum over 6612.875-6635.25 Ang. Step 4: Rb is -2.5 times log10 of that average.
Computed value 0.02 mag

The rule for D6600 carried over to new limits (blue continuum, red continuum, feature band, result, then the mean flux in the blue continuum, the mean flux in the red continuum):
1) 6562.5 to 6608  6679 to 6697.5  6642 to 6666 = 0.037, 22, 21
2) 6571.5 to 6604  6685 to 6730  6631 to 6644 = 0.033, 21.9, 20.7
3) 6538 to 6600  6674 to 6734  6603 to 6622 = -0.009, 22.1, 20.7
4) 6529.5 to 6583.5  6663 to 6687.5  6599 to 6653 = 0.001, 22.1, 20.7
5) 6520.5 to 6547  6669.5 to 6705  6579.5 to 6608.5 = -0.014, 21.9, 21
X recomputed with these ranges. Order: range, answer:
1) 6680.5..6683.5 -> 20.7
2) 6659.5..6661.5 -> 20.4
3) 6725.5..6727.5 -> 20.1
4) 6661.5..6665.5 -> 20.5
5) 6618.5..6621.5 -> 21.7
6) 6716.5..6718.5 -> 20.1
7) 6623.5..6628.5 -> 21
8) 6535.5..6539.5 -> 21.5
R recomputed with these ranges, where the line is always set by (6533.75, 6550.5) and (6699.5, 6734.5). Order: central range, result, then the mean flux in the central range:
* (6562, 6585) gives -1.0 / 22.4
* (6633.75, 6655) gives 0.2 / 20.8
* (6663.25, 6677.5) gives 0.2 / 20.6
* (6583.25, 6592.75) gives -0.2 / 21.9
